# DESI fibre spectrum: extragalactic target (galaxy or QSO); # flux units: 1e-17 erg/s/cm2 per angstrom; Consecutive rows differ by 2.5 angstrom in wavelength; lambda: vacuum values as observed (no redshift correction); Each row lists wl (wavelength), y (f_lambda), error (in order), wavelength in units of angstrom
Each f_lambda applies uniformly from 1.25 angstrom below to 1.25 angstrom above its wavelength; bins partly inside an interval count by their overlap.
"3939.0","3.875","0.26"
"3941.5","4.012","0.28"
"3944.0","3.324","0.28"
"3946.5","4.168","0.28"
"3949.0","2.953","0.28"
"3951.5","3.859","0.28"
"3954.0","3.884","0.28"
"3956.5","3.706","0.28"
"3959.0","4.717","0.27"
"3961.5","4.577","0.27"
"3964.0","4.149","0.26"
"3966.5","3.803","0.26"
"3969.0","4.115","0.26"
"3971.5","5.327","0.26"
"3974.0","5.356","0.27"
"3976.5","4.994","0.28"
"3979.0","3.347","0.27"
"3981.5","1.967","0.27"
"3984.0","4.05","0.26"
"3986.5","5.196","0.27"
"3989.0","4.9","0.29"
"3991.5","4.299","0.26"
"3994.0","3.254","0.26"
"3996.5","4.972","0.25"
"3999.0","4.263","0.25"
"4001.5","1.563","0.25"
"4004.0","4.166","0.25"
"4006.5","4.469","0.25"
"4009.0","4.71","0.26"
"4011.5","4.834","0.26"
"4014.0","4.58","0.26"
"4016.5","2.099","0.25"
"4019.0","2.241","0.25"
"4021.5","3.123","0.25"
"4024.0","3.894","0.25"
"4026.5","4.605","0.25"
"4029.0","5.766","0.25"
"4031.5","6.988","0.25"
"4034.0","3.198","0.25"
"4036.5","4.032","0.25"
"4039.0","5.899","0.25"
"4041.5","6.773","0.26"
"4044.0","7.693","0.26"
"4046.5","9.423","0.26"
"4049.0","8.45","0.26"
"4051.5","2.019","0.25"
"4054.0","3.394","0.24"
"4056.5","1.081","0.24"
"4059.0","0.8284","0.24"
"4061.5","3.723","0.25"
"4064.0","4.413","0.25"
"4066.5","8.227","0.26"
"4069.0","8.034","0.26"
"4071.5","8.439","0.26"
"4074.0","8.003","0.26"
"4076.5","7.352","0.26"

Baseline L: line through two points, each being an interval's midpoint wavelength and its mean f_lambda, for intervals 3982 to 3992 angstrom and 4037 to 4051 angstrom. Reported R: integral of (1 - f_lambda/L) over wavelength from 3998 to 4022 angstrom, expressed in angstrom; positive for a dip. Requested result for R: 8.2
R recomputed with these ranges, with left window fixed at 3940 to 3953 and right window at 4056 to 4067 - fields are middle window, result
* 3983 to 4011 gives -4.5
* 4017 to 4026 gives 1.1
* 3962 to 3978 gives -4.2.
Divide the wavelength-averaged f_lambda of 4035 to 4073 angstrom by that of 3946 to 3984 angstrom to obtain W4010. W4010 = 1.4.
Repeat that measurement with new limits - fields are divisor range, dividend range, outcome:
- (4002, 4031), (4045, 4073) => 1.31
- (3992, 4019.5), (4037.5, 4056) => 1.58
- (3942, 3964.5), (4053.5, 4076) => 1.34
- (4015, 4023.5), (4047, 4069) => 1.66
